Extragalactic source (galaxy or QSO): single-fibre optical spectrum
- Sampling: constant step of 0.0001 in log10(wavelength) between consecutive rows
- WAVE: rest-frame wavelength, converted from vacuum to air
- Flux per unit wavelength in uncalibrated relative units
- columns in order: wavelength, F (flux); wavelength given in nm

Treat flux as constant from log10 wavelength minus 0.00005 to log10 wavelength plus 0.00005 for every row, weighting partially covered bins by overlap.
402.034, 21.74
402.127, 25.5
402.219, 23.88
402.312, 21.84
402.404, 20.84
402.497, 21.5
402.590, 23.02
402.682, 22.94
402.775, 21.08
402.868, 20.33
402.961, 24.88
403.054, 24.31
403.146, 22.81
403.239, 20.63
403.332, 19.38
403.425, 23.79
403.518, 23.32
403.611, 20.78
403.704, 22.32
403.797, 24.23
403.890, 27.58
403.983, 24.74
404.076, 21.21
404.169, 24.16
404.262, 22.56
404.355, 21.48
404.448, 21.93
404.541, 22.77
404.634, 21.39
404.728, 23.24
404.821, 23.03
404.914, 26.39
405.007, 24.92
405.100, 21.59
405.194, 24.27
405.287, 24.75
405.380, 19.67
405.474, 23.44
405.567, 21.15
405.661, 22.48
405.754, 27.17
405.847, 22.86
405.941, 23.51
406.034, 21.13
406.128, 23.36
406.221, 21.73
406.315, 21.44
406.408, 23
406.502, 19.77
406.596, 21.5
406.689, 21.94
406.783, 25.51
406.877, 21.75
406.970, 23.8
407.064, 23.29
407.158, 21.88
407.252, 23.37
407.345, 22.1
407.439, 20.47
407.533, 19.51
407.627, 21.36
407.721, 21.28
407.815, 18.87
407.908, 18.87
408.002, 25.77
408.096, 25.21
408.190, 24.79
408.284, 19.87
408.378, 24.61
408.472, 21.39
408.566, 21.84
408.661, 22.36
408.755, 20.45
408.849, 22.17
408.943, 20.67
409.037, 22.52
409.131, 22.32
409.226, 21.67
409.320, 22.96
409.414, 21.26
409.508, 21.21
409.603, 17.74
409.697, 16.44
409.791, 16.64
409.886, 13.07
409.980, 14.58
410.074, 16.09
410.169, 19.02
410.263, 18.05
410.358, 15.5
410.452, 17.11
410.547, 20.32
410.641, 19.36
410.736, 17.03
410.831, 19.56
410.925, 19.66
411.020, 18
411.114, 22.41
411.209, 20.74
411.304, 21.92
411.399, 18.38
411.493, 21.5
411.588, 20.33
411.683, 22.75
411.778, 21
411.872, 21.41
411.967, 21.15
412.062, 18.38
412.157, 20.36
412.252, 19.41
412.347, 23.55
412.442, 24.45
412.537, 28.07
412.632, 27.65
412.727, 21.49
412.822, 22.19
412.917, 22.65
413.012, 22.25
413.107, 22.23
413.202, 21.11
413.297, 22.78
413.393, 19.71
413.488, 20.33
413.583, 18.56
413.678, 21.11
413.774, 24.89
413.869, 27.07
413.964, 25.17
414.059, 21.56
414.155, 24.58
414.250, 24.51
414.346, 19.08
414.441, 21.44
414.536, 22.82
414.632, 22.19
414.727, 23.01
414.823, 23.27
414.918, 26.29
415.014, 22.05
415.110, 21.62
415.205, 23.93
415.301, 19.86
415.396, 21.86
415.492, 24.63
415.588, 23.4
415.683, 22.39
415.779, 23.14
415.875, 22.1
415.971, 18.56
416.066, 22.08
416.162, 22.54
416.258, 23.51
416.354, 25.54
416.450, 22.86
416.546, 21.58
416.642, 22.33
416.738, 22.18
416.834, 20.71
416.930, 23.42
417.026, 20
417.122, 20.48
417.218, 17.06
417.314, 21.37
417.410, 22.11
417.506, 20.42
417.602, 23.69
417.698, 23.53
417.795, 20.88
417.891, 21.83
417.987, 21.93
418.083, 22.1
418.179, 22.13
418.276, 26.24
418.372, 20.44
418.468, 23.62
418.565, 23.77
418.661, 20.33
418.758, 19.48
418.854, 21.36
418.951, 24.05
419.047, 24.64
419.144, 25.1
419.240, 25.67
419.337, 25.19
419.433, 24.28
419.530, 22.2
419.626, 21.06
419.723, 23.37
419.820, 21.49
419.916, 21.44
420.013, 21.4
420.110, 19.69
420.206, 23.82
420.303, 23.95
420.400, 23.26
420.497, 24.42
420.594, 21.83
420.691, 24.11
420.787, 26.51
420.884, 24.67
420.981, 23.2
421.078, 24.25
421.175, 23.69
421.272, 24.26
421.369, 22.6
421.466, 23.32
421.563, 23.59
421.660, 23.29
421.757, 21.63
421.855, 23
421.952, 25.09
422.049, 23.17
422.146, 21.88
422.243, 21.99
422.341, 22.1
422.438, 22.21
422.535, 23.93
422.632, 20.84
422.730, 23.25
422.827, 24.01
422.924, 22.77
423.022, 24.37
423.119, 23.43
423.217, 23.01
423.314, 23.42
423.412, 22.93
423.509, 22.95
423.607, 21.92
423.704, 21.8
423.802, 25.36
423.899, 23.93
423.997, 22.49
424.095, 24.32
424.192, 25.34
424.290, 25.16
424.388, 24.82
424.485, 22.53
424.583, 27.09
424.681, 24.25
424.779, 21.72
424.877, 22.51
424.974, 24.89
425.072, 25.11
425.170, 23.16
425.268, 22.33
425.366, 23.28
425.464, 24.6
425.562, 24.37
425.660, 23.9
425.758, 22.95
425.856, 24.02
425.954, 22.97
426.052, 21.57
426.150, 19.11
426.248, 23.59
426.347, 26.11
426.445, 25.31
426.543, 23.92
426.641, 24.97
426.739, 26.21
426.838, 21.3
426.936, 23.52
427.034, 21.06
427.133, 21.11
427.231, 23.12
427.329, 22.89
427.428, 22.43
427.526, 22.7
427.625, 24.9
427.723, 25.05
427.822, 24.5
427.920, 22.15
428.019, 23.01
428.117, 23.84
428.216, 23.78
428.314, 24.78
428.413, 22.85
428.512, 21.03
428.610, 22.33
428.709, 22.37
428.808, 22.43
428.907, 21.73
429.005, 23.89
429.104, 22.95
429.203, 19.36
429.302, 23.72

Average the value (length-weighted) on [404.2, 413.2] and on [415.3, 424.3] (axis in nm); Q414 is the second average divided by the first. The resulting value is 1.06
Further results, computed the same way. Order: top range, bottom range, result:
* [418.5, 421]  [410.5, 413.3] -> 1.08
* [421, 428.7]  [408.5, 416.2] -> 1.10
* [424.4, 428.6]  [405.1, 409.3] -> 1.05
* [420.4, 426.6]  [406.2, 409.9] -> 1.09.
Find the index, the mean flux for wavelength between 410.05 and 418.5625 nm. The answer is 21.7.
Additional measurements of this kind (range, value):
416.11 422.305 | 22.7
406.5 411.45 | 20.5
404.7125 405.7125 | 23.2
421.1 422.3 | 23.1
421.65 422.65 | 22.7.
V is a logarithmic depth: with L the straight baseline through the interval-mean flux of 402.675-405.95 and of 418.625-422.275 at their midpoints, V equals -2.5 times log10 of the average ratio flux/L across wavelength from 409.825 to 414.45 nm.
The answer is 0.11 mag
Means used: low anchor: 23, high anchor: 23.1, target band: 20.9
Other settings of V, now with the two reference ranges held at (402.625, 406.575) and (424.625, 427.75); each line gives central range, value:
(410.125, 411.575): 0.191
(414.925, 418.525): 0.047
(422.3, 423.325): 0.013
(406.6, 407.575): 0.025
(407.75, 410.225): 0.122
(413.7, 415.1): -0.012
